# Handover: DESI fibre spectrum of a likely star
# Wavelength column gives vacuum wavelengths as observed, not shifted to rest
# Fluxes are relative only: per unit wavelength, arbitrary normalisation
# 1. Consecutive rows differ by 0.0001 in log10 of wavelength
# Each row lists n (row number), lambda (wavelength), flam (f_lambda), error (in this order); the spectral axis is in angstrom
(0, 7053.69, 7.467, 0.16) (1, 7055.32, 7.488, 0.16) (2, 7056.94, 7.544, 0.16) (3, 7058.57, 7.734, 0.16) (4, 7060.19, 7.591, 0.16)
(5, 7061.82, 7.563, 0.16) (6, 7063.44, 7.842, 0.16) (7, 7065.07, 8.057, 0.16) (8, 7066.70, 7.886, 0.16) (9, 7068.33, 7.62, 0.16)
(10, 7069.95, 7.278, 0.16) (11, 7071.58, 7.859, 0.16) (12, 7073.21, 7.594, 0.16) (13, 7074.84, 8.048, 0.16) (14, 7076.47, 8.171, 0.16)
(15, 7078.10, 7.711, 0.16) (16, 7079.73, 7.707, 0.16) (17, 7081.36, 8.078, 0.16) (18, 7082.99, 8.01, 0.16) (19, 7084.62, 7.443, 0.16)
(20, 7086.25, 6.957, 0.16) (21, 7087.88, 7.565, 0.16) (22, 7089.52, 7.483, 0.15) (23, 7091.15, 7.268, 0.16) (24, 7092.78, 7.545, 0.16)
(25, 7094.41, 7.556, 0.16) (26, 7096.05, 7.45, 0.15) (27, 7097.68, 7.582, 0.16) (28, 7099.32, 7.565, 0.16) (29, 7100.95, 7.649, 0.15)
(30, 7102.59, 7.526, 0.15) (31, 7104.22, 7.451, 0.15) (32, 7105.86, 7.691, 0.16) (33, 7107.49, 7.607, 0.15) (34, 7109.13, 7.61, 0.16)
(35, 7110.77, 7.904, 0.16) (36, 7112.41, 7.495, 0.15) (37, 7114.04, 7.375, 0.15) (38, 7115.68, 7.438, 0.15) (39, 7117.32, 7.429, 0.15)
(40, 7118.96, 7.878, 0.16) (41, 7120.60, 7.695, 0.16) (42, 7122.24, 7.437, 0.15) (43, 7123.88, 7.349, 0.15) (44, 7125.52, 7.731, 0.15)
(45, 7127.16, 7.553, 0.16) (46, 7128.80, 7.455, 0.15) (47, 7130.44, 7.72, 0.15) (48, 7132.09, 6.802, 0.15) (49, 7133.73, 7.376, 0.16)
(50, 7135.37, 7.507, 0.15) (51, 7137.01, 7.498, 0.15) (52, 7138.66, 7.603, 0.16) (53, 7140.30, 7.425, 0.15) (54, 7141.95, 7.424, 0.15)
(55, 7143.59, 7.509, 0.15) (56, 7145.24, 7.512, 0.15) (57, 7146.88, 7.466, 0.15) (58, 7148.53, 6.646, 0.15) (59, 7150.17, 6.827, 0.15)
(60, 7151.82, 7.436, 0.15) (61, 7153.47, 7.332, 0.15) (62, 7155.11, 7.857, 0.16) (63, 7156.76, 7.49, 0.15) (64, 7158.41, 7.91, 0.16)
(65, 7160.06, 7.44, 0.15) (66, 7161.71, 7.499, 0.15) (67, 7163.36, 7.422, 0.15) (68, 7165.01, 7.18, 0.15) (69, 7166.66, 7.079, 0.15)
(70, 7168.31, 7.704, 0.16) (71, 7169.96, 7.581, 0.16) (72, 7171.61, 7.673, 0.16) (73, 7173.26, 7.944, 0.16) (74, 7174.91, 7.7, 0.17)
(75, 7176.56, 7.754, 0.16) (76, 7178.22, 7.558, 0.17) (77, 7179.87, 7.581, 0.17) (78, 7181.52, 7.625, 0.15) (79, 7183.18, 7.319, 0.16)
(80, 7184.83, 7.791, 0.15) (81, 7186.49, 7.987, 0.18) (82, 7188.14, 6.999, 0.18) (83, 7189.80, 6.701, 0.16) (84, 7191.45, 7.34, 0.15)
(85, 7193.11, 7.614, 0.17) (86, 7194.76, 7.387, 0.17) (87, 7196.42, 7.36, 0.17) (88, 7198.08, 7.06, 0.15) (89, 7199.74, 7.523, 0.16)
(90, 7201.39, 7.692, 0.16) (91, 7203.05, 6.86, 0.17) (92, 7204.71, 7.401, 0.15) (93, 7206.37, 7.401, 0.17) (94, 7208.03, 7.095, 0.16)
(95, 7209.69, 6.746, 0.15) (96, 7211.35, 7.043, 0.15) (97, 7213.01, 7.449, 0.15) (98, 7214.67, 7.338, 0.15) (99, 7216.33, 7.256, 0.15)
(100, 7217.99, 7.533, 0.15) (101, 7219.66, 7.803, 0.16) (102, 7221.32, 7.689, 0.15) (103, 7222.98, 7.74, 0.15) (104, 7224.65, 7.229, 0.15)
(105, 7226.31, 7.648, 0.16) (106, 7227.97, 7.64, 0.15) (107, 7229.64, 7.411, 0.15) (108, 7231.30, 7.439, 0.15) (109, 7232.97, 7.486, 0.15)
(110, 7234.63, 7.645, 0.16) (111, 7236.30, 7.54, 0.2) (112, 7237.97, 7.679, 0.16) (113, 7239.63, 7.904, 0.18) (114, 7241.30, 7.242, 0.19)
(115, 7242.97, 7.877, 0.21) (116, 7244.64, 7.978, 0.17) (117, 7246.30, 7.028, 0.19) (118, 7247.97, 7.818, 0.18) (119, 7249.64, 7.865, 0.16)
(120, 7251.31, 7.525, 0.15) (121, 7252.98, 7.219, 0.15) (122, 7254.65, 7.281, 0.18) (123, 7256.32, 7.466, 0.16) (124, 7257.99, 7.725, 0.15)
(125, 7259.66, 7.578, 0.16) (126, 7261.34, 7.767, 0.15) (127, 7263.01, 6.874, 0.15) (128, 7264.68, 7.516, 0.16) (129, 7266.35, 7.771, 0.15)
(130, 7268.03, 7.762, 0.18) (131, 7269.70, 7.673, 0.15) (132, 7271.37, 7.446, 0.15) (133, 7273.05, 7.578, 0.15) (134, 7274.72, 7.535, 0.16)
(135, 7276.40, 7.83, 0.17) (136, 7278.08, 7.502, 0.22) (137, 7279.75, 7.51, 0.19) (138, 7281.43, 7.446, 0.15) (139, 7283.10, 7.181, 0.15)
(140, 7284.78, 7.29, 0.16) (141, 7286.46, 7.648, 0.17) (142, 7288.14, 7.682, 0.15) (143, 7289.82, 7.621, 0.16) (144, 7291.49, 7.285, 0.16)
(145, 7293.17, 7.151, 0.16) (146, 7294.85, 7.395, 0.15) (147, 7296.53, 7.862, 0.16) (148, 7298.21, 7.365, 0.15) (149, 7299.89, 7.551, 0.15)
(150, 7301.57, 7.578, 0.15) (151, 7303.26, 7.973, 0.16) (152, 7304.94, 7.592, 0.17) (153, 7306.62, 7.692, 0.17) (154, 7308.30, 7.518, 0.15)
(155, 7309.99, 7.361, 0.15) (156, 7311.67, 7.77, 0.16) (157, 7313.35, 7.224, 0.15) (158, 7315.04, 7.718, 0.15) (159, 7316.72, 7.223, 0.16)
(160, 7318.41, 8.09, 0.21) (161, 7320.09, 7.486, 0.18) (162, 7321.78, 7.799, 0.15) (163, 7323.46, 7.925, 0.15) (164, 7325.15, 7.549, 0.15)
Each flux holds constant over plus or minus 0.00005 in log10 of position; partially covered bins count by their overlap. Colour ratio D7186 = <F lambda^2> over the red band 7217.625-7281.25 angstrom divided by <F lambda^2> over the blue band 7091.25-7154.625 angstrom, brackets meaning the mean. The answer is 1.05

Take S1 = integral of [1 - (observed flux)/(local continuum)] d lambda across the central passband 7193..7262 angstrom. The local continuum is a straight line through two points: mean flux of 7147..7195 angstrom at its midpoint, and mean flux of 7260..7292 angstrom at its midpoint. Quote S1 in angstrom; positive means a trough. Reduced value 0.21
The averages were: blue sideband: 7.46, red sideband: 7.53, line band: 7.47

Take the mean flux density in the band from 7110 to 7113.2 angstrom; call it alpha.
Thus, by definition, 7.69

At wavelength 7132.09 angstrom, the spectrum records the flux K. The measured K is 6.802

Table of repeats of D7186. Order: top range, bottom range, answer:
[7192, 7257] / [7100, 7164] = 1.02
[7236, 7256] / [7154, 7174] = 1.03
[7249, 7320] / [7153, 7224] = 1.04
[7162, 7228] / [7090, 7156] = 1.01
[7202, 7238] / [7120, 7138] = 1.02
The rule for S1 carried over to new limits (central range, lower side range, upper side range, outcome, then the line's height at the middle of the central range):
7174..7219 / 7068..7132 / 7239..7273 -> 1.2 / 7.57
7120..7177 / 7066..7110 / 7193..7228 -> 0.3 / 7.5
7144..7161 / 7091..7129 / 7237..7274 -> 0.4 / 7.56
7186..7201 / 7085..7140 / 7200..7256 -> 0.3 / 7.48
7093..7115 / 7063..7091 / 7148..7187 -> 0.2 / 7.65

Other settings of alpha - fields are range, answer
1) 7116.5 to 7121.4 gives 7.66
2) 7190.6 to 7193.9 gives 7.47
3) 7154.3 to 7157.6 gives 7.66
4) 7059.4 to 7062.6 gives 7.57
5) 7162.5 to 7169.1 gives 7.34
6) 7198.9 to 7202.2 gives 7.62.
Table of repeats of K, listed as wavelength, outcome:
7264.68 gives 7.516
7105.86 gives 7.691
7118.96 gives 7.878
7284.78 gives 7.29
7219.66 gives 7.803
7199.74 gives 7.523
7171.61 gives 7.673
